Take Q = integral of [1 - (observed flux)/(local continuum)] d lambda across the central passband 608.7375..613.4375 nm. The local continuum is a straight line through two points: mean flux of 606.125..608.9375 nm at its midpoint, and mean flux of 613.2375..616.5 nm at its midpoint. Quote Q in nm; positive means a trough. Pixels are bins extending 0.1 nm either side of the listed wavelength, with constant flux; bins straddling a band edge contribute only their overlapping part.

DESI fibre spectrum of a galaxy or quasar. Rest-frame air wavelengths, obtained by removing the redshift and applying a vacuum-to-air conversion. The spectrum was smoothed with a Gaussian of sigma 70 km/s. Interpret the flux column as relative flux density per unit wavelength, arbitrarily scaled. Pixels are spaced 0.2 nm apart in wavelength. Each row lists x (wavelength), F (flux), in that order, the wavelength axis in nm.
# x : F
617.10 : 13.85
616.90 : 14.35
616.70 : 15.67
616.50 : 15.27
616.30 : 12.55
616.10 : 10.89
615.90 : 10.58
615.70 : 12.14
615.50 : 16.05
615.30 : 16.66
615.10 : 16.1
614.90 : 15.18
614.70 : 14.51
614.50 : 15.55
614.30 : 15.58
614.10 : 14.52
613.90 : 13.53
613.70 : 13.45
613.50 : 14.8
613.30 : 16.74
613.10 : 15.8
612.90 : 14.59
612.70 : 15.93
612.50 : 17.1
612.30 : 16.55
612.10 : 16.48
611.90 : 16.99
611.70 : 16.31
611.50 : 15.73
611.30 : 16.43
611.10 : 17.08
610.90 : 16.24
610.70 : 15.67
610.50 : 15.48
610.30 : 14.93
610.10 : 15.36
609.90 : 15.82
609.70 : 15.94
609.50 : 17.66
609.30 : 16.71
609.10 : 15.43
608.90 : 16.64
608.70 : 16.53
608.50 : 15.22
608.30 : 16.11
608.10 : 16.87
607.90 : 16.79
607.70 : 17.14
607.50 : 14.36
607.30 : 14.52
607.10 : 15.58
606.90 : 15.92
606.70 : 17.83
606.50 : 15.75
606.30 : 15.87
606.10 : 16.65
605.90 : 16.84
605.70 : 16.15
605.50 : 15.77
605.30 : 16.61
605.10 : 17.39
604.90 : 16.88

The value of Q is -0.29 nm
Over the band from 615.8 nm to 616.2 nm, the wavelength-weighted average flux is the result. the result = 10.7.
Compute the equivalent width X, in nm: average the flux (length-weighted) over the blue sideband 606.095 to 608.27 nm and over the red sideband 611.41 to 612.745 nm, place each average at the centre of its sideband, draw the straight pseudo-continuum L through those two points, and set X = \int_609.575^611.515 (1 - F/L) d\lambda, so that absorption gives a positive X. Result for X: 0.05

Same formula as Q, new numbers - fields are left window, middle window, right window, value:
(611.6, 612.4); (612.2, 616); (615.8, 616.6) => -0.16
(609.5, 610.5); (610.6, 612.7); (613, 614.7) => -0.14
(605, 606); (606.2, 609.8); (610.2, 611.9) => 0.04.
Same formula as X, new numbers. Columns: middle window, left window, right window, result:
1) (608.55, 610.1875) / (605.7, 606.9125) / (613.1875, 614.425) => -0.05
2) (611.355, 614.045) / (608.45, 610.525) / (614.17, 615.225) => -0.01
